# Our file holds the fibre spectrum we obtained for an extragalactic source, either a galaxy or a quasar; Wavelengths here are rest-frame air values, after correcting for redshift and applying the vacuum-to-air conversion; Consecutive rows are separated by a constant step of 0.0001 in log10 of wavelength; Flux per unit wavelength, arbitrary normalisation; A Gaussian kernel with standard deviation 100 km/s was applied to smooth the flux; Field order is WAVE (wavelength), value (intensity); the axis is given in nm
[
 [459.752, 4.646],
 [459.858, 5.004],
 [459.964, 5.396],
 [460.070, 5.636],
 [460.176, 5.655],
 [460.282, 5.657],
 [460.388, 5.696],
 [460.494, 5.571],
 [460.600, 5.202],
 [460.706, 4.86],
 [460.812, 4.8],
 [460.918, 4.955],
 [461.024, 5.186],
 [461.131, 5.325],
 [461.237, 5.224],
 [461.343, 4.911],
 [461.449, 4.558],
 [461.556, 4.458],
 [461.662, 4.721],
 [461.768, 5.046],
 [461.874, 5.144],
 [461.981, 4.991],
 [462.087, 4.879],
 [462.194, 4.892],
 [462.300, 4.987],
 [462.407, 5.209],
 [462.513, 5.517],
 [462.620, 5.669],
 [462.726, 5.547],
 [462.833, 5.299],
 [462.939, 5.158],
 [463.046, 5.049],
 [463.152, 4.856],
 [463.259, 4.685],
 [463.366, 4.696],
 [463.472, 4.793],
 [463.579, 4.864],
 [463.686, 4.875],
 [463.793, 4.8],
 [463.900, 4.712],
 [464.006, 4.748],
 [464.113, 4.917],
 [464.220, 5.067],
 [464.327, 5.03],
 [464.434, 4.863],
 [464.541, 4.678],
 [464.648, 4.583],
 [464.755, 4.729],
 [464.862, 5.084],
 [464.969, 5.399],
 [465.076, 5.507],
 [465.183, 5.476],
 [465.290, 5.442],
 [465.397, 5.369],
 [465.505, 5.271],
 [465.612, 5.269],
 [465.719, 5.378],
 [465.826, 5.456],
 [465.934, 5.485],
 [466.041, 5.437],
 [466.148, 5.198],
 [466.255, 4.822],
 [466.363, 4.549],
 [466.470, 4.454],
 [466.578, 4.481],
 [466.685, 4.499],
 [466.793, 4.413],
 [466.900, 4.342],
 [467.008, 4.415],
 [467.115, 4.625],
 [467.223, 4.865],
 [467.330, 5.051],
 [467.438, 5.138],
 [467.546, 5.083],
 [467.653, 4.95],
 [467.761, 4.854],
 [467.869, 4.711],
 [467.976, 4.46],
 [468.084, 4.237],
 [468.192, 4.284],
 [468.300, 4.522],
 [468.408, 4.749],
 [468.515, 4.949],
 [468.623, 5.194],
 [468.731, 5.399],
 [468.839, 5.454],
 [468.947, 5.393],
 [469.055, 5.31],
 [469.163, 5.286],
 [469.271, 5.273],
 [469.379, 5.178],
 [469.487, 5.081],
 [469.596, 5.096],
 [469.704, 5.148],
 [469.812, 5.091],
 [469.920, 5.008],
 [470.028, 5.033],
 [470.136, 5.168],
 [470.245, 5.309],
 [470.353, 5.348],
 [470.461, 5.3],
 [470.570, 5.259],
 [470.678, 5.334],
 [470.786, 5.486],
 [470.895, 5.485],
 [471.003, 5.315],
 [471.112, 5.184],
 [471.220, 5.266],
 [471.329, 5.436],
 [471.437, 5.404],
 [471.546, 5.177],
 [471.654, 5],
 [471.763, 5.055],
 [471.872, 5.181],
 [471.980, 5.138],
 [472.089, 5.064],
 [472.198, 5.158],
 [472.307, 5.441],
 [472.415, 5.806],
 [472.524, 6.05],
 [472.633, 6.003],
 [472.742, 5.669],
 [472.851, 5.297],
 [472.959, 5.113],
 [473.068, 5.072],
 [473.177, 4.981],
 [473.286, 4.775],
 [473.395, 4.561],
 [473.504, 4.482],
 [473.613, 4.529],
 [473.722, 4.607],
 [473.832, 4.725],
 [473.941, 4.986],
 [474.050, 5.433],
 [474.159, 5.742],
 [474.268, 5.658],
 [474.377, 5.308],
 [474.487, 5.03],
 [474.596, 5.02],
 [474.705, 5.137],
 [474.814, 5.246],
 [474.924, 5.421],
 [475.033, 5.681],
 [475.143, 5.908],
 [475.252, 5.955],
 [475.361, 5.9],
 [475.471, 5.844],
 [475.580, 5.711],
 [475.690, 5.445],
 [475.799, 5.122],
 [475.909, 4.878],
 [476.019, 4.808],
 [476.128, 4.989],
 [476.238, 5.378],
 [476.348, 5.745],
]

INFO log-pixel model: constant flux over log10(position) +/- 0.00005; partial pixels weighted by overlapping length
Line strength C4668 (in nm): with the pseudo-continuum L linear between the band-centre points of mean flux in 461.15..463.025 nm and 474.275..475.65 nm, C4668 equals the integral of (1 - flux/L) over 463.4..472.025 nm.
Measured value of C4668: 0.39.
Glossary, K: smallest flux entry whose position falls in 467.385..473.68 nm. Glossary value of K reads 4.237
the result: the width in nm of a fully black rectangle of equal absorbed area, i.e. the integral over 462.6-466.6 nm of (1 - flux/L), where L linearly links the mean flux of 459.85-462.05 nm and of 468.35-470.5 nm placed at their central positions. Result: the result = 0.09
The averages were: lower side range 5.14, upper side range 5.19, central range 5.04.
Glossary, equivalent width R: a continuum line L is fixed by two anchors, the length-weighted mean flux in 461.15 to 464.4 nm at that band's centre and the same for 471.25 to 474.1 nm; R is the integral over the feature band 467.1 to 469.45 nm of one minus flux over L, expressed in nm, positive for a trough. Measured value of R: 0.056 nm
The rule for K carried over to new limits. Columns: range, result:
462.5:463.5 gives 4.685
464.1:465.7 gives 4.583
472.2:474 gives 4.482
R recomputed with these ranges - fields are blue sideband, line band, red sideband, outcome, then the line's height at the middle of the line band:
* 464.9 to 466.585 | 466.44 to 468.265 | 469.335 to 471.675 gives 0.20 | 5.22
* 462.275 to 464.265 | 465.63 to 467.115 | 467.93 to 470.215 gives 0.05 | 5.02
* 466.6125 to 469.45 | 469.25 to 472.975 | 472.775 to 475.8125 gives -0.18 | 5.06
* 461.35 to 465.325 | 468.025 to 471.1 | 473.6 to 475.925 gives 0.04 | 5.19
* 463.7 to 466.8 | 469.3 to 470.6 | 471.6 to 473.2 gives 0.02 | 5.23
